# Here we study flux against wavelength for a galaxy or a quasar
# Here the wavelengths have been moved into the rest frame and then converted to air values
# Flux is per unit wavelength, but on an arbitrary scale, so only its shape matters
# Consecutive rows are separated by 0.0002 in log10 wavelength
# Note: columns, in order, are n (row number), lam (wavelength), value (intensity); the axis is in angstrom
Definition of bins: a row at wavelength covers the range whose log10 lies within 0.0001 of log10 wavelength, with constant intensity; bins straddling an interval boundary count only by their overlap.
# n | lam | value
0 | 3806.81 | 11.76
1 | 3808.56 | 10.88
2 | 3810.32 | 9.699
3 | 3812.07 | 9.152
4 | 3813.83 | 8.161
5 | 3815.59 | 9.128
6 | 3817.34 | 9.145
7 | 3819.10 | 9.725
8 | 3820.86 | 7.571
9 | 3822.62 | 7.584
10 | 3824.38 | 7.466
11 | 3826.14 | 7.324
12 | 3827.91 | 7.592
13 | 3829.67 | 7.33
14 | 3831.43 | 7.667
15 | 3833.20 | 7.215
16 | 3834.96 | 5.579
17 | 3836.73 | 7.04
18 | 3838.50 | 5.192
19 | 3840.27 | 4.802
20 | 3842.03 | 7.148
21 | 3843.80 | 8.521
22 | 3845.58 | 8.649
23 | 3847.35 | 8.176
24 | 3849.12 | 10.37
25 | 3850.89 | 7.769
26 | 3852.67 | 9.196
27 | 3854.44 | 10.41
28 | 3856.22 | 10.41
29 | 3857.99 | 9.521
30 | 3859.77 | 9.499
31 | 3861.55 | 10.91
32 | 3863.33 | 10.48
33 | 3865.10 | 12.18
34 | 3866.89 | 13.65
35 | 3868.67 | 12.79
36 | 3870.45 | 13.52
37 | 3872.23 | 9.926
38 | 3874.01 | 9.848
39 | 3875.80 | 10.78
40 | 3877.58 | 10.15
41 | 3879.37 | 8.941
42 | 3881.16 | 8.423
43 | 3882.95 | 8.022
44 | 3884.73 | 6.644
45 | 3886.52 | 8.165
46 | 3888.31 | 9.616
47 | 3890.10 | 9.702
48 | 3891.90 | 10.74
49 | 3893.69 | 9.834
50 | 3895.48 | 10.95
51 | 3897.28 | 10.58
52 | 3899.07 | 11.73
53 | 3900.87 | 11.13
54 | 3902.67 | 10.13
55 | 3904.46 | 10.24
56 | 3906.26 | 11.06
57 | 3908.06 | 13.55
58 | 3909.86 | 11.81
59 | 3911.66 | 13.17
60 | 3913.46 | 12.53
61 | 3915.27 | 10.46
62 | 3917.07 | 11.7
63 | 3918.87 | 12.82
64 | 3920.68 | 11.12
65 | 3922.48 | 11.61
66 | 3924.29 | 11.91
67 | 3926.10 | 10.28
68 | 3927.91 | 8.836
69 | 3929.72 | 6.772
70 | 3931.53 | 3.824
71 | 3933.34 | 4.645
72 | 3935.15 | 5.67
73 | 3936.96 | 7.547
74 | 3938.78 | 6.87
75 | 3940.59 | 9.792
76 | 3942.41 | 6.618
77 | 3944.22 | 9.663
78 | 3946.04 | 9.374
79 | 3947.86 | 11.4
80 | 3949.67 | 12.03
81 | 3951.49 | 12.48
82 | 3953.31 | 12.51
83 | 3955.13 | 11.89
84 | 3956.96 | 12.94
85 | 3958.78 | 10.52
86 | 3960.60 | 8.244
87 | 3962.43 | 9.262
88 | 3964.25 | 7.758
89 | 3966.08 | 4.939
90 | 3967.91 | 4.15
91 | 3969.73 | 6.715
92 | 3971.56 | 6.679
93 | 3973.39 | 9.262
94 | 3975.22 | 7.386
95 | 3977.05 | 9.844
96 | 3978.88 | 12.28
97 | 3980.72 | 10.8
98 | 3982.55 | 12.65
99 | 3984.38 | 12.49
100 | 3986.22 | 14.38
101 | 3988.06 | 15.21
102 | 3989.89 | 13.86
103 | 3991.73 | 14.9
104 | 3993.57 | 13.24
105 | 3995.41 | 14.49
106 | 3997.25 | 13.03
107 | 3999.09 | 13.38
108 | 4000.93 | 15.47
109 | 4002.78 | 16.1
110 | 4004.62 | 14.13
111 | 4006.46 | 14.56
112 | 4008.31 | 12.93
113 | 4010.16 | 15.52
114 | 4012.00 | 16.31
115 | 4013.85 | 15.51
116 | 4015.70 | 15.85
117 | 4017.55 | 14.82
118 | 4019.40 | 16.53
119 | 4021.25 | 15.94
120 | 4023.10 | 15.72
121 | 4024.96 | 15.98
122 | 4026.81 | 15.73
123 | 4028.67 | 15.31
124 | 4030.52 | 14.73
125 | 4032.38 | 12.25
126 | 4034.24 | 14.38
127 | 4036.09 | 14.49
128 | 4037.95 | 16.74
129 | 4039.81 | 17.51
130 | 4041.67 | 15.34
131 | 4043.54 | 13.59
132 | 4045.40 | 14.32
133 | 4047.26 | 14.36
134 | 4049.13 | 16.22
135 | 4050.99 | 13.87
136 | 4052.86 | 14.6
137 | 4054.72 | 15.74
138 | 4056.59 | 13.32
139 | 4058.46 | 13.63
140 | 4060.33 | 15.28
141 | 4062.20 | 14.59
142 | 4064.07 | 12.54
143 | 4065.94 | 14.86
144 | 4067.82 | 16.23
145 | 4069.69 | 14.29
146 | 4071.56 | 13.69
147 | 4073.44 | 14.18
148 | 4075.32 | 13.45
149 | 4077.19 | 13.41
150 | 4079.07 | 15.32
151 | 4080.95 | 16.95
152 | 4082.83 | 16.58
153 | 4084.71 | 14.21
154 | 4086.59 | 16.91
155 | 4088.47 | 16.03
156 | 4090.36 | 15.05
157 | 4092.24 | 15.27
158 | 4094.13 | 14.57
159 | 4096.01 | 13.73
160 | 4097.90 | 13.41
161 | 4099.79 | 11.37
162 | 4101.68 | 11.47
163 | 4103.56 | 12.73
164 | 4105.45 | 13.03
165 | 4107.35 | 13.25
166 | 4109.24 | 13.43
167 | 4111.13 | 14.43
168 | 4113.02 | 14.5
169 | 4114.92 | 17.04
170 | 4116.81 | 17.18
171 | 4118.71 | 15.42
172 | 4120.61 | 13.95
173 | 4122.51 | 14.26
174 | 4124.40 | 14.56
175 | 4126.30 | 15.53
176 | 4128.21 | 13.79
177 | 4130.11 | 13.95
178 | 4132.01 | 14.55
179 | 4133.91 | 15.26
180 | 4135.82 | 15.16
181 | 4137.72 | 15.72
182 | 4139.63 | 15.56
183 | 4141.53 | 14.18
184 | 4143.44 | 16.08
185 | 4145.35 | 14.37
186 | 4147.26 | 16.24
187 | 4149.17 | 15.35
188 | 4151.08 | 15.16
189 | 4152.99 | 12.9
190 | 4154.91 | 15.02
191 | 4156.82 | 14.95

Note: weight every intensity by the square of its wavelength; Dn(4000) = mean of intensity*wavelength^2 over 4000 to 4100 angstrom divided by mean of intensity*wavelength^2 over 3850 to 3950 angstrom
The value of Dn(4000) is 1.6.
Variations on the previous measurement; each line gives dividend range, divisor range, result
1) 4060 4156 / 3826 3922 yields 1.68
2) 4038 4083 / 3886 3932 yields 1.50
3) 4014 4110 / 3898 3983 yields 1.60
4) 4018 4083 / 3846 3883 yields 1.59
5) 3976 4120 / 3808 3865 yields 1.91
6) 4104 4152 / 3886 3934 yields 1.60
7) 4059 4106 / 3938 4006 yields 1.37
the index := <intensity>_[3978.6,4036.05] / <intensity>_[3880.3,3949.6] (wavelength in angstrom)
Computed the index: 1.5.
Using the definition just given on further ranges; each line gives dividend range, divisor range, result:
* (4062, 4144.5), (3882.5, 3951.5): 1.48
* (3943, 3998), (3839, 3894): 1.12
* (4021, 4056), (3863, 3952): 1.49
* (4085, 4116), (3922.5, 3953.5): 1.60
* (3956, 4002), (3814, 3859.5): 1.36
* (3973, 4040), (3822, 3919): 1.47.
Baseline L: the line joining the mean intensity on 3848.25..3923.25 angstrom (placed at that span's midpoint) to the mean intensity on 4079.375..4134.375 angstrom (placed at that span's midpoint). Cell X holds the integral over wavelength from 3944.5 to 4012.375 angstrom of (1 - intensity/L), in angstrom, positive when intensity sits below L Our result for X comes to 3.7 angstrom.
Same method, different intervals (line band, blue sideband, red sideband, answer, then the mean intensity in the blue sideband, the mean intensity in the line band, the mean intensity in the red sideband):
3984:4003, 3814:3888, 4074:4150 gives -3.4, 8.89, 14.2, 14.7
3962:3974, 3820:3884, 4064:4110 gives 4.9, 8.94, 6.82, 14.3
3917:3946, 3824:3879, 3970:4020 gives 6.9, 9.09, 8.66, 13.3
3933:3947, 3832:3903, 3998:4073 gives 4.9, 9.45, 7.65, 14.9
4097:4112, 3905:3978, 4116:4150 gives 1.4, 9.49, 12.9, 15.1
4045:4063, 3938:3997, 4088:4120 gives -2.5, 10.5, 14.6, 14.2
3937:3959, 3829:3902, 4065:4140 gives 1.6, 9.36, 10.4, 14.6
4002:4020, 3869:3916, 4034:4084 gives -2.2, 10.5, 15.2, 14.8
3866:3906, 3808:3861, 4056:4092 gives -2.6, 8.26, 10.3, 14.8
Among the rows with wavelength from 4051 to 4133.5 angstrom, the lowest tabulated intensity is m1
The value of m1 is 11.37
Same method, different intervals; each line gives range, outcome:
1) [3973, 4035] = 7.386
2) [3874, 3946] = 3.824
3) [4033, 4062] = 13.32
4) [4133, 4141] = 15.16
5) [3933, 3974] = 4.15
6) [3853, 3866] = 9.499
